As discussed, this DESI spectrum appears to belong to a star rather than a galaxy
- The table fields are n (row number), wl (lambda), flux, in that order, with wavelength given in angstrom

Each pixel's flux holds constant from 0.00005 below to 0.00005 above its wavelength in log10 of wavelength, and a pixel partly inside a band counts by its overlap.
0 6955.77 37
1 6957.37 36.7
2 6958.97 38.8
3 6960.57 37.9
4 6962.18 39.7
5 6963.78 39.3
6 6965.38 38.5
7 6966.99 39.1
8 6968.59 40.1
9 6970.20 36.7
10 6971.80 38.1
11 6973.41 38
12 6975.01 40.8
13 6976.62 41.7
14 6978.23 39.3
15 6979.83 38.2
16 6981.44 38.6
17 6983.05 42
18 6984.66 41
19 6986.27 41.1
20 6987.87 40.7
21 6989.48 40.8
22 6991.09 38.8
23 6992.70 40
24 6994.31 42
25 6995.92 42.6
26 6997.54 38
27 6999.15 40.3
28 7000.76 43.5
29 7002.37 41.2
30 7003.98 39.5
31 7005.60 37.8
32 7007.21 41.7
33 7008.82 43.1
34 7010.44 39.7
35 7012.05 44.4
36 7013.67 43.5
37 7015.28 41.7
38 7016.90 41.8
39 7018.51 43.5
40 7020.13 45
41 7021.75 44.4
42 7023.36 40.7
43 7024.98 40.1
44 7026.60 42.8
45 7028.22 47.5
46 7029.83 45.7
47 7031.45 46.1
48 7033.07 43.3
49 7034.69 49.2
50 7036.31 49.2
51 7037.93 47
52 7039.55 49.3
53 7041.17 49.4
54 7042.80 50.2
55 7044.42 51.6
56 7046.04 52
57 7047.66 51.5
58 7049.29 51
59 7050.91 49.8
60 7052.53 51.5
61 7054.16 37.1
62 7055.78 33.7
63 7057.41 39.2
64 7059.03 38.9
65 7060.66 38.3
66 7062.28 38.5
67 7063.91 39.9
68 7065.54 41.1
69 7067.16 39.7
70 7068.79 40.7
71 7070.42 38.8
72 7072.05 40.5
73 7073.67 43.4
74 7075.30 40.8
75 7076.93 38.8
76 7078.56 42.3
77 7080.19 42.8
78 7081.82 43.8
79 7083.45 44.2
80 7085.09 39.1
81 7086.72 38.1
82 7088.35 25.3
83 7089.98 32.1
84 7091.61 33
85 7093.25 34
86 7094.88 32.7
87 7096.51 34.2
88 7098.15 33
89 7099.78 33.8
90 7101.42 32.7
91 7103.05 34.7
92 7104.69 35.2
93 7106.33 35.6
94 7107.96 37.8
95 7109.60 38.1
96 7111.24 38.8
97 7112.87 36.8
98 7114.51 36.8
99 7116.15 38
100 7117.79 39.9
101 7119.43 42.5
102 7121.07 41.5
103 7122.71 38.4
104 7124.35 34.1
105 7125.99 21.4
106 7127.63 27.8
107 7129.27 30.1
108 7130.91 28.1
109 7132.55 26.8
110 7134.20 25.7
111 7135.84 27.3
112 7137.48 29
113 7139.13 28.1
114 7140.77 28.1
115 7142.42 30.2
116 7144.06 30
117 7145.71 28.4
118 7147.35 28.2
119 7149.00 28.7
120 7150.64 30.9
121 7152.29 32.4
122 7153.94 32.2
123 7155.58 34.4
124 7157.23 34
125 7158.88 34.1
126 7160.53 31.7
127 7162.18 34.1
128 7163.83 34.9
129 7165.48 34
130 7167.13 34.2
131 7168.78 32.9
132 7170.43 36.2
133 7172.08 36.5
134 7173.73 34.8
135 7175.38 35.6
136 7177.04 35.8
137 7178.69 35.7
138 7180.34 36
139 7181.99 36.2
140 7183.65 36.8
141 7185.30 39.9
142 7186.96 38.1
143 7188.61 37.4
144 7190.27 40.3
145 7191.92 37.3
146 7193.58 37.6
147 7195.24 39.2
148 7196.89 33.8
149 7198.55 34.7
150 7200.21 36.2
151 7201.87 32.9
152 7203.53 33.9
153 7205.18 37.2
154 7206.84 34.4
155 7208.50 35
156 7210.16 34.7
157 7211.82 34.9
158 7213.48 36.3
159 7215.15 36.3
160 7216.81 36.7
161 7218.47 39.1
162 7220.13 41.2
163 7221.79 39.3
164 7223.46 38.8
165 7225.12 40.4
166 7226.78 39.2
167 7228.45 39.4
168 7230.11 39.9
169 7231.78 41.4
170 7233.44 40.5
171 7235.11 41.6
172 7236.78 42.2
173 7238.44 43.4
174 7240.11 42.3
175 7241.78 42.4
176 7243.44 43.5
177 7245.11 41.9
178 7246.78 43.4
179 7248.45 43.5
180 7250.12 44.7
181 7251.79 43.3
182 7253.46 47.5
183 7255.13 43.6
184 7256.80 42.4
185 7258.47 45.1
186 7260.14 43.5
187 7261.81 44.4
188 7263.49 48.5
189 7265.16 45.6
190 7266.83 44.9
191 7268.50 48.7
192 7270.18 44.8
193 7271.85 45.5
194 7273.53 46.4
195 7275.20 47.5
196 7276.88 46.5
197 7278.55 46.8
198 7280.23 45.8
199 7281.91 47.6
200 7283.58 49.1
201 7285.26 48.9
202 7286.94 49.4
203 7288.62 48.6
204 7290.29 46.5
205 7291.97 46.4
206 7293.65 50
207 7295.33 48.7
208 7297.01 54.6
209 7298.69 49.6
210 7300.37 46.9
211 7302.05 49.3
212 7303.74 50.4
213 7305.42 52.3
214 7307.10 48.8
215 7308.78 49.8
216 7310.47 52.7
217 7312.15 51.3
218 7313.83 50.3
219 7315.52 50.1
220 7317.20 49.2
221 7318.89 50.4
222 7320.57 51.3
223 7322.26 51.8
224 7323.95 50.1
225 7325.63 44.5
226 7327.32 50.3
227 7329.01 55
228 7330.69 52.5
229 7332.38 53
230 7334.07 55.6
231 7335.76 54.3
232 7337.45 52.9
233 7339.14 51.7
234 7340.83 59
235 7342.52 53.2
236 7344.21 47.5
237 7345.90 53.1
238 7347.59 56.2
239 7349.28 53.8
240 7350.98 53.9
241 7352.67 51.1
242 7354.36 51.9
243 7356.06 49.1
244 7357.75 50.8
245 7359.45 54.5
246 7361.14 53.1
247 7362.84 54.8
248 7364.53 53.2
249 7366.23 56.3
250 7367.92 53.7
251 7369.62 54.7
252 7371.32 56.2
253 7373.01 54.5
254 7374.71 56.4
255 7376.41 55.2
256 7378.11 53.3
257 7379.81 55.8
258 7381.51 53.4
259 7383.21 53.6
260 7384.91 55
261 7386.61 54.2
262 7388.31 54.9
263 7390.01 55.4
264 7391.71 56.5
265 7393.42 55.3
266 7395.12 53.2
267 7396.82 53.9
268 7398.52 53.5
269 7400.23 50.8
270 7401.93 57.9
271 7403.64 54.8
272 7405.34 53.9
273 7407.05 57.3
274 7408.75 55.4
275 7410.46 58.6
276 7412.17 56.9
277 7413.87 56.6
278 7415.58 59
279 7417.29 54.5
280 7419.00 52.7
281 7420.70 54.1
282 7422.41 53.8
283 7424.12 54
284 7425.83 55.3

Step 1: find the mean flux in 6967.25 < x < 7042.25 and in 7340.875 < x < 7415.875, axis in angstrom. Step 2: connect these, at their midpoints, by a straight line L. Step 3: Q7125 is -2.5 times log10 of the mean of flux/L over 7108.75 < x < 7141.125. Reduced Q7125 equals 0.36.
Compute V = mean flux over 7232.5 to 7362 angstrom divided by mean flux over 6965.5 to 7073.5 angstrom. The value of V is 1.14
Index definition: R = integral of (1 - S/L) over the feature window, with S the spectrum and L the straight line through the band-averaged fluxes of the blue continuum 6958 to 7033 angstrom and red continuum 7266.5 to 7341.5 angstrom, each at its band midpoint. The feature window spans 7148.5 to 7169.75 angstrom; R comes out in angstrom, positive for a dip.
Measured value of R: 5.9 angstrom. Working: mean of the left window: 41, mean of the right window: 49.8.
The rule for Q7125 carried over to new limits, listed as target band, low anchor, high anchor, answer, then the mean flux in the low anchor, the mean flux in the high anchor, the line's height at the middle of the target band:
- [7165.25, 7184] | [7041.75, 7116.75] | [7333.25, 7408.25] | 0.24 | 39.6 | 54.1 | 44.3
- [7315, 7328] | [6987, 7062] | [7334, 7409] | 0.06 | 43.6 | 54.1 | 52.6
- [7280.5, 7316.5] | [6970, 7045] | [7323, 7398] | 0.05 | 42.6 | 53.6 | 51.6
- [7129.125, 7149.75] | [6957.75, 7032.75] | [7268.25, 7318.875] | 0.50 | 41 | 48.8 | 44.8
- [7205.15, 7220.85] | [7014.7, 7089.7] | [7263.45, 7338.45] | 0.28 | 43.2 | 49.4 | 47.2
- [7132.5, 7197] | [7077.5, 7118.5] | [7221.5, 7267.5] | 0.18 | 36.5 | 42.8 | 39.4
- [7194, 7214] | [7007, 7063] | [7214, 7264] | 0.20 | 44.7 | 41.9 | 42.4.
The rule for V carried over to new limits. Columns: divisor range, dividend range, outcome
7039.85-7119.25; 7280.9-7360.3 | 1.28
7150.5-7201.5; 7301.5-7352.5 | 1.46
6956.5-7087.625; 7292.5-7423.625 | 1.26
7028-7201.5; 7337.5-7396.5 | 1.45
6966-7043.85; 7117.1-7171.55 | 0.75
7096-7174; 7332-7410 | 1.64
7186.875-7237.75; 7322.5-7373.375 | 1.40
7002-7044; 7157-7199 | 0.81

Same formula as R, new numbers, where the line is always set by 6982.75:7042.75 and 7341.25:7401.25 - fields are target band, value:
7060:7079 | 1.9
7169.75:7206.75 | 9.1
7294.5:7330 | 1.1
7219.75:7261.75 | 6.5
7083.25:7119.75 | 8.0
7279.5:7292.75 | 0.9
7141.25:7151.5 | 3.9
